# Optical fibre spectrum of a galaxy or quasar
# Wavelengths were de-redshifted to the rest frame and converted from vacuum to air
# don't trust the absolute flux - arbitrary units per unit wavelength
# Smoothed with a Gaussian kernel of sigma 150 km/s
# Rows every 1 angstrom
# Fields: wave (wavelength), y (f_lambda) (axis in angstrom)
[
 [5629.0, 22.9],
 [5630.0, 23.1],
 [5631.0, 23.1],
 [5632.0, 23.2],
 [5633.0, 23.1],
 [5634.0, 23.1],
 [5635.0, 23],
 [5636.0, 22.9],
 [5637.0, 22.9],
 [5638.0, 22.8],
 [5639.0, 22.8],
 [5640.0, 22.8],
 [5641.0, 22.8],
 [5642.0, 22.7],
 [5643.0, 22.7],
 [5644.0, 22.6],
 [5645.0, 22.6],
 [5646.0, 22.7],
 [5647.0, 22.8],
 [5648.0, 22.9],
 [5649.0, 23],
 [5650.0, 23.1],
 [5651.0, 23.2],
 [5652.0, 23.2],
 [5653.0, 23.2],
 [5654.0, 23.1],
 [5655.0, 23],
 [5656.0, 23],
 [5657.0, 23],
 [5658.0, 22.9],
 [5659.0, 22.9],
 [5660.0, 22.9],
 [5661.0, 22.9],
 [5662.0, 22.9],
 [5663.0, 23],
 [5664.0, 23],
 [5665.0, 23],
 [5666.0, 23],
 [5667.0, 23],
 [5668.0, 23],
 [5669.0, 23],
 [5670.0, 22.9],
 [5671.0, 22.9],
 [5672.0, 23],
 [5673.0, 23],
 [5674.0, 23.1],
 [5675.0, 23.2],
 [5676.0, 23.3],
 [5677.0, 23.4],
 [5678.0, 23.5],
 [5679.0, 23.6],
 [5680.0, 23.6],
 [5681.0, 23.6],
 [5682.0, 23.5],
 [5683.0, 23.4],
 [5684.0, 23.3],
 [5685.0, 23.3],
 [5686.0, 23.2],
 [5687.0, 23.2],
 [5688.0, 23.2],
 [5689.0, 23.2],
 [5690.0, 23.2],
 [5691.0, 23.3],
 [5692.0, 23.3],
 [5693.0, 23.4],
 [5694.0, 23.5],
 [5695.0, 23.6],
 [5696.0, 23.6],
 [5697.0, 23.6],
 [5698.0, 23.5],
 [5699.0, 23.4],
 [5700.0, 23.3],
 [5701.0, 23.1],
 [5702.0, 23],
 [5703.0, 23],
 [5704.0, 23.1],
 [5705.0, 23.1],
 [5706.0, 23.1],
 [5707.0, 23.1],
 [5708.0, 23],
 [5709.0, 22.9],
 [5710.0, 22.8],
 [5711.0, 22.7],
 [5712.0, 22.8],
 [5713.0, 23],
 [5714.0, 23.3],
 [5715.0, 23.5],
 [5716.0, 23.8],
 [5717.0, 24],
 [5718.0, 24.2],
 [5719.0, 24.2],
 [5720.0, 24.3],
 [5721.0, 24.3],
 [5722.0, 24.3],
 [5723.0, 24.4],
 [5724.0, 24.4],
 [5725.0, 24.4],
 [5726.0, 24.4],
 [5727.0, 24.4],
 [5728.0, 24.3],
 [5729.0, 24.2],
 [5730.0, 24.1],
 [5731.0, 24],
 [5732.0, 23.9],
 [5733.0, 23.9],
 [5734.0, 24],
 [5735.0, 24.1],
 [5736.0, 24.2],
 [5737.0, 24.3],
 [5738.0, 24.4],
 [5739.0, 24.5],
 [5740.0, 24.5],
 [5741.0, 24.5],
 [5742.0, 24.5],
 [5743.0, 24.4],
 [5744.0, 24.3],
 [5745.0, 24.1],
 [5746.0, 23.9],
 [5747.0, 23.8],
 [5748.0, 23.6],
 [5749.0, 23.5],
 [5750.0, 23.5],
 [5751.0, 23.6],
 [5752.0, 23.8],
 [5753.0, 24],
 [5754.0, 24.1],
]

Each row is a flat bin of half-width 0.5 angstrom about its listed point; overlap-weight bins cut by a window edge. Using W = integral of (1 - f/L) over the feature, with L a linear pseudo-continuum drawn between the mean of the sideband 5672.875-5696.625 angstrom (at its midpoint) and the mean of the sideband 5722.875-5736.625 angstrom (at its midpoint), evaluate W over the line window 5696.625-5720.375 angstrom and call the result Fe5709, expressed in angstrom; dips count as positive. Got 0.5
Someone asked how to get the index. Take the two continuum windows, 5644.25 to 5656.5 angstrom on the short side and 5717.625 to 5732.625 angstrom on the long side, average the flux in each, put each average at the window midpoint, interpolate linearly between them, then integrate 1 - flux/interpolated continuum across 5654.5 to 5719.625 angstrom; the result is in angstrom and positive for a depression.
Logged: 1.0 angstrom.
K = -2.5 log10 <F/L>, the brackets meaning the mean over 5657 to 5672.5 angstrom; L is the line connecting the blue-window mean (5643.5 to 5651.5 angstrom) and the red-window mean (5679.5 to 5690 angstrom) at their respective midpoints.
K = 0.01 mag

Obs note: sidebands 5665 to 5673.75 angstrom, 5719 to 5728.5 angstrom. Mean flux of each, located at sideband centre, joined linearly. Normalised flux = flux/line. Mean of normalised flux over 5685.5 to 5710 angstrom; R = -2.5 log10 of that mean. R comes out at 0.021 mag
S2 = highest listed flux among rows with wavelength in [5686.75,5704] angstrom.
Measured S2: 23.6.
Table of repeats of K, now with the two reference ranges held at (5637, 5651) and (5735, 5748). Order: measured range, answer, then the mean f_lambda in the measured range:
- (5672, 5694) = 0.00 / 23.3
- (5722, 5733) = -0.01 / 24.2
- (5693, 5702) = 0.01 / 23.4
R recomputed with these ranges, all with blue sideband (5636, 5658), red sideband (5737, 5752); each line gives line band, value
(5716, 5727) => -0.02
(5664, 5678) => 0.01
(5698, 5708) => 0.02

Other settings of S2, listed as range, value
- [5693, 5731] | 24.4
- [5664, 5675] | 23.2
